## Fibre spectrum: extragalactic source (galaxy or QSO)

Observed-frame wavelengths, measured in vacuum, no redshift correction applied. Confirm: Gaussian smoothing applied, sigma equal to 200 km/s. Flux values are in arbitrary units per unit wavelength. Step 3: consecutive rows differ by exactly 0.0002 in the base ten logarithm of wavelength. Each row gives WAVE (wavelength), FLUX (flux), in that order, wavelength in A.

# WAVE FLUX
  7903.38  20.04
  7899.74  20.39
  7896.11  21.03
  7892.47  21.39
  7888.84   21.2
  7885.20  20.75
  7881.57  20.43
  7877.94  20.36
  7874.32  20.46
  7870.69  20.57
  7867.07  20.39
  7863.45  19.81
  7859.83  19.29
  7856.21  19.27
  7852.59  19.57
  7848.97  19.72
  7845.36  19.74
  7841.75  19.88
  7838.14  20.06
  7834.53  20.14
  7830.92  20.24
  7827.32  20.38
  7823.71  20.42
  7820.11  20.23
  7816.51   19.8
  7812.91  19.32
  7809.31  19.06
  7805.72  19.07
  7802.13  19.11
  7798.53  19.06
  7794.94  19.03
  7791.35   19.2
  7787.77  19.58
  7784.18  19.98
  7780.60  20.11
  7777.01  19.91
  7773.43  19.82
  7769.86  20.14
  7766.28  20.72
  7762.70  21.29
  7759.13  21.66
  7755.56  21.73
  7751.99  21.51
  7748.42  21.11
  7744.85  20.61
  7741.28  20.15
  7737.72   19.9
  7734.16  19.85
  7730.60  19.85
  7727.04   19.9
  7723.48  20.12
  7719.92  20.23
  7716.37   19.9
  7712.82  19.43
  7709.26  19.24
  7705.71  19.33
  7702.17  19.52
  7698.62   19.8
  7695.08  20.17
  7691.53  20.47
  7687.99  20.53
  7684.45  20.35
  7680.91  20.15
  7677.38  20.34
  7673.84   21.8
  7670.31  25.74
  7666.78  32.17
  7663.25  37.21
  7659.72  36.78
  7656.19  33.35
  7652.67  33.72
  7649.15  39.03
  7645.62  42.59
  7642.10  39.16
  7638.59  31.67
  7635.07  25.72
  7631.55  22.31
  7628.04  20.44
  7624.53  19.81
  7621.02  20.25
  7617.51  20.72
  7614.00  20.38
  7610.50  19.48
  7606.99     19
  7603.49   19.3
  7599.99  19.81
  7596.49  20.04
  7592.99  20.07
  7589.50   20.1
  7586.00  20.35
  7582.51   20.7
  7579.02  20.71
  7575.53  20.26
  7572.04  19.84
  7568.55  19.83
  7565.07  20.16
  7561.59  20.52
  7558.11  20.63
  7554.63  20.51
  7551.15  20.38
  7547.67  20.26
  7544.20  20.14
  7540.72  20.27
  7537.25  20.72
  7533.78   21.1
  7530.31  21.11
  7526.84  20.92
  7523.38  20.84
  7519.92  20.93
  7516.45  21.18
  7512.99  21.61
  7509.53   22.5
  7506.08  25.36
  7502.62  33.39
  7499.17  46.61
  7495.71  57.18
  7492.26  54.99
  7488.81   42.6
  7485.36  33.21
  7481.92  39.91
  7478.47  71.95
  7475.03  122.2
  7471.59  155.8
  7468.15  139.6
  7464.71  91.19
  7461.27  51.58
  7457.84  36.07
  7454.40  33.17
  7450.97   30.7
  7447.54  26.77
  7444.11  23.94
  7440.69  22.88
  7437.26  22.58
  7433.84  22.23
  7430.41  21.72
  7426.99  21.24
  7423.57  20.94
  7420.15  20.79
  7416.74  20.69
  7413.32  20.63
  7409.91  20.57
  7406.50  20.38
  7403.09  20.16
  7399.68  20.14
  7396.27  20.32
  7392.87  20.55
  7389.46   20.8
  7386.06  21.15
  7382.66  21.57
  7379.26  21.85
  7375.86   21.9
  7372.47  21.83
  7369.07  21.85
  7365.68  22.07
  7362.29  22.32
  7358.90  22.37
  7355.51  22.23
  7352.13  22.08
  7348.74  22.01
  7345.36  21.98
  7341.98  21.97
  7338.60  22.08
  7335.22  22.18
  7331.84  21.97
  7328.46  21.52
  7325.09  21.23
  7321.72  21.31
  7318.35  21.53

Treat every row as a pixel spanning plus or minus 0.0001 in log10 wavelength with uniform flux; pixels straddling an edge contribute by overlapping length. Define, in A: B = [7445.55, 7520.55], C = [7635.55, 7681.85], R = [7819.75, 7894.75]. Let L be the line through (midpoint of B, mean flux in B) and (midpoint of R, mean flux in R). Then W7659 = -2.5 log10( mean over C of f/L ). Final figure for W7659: 0.20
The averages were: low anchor 53.9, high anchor 20.2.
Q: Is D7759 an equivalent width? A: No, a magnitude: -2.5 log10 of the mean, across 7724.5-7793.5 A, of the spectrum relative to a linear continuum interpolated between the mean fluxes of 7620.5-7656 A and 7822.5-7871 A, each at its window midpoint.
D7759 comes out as 0.18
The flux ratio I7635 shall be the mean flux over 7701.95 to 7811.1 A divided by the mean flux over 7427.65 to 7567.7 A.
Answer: 0.5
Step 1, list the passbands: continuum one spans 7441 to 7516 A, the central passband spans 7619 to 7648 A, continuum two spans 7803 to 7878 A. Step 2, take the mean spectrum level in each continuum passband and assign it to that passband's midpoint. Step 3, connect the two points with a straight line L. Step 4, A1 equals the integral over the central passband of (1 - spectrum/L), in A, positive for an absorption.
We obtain 8.3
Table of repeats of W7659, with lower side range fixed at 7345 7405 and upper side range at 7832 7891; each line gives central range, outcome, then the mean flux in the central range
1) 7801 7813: 0.06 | 19.1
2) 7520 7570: 0.02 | 20.5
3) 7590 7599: 0.04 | 20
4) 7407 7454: -0.08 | 23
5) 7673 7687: 0.00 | 20.6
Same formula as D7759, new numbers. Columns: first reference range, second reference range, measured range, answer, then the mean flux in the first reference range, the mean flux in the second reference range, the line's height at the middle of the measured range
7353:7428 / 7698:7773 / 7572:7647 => -0.111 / 21.2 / 20.3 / 20.6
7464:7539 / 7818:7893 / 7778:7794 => 0.300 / 49.6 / 20.2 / 26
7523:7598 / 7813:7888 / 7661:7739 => -0.076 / 20.4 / 20.1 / 20.3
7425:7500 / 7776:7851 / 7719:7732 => 0.368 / 53.1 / 19.7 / 28.1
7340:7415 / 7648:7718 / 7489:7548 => -0.223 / 21.4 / 24.8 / 23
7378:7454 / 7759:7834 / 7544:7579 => 0.052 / 22.1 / 19.9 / 21.3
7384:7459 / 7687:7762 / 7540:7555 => 0.081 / 23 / 20.3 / 21.9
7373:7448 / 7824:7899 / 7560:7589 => 0.038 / 21.5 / 20.2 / 21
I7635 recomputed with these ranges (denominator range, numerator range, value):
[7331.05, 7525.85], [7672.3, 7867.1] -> 0.59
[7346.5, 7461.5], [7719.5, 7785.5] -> 0.88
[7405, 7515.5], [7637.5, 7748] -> 0.57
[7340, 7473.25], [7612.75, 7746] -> 0.77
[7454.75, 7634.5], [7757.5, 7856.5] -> 0.59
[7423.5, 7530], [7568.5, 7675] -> 0.57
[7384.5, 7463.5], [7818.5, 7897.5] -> 0.82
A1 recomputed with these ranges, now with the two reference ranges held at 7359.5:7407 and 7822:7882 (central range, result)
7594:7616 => 1.04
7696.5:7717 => 0.89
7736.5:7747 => 0.03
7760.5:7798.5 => 0.51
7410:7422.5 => 0.28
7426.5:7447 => -1.59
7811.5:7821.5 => 0.17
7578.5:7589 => 0.11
